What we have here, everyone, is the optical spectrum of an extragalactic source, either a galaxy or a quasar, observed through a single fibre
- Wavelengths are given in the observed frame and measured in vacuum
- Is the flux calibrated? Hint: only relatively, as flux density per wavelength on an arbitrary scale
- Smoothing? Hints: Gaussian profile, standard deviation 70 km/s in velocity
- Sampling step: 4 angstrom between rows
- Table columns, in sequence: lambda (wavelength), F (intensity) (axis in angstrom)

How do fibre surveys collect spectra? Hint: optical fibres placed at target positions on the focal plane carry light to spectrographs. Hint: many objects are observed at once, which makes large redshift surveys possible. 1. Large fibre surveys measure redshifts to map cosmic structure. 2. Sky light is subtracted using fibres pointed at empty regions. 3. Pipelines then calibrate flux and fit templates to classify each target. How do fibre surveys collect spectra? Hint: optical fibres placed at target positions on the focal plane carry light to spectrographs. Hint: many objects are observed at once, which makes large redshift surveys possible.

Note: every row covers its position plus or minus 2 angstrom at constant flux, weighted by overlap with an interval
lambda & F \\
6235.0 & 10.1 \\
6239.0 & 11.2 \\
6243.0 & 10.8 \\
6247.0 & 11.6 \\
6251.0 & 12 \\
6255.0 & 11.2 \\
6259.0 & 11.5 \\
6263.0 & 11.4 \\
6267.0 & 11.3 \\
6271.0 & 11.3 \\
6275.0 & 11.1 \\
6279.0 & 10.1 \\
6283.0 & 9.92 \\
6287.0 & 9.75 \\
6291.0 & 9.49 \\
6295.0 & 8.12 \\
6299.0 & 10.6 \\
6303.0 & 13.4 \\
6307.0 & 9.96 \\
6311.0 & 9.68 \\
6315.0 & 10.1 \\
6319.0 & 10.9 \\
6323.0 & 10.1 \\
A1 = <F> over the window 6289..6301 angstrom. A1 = 9.4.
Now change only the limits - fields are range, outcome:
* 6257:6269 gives 11.4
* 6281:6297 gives 9.32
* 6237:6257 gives 11.4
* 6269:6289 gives 10.4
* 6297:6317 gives 10.7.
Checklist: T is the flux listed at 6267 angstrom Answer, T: 11.3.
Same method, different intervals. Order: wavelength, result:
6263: 11.4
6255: 11.2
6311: 9.68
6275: 11.1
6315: 10.1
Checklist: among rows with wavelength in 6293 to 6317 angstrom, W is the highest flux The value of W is 13.4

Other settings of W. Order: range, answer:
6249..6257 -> 12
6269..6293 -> 11.3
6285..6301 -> 10.6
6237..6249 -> 11.6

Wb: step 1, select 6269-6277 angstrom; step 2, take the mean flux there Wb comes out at 11.2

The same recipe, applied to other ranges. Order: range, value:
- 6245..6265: 11.5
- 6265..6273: 11.3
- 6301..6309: 11.7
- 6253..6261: 11.3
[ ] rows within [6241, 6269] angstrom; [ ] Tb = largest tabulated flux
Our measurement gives 12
